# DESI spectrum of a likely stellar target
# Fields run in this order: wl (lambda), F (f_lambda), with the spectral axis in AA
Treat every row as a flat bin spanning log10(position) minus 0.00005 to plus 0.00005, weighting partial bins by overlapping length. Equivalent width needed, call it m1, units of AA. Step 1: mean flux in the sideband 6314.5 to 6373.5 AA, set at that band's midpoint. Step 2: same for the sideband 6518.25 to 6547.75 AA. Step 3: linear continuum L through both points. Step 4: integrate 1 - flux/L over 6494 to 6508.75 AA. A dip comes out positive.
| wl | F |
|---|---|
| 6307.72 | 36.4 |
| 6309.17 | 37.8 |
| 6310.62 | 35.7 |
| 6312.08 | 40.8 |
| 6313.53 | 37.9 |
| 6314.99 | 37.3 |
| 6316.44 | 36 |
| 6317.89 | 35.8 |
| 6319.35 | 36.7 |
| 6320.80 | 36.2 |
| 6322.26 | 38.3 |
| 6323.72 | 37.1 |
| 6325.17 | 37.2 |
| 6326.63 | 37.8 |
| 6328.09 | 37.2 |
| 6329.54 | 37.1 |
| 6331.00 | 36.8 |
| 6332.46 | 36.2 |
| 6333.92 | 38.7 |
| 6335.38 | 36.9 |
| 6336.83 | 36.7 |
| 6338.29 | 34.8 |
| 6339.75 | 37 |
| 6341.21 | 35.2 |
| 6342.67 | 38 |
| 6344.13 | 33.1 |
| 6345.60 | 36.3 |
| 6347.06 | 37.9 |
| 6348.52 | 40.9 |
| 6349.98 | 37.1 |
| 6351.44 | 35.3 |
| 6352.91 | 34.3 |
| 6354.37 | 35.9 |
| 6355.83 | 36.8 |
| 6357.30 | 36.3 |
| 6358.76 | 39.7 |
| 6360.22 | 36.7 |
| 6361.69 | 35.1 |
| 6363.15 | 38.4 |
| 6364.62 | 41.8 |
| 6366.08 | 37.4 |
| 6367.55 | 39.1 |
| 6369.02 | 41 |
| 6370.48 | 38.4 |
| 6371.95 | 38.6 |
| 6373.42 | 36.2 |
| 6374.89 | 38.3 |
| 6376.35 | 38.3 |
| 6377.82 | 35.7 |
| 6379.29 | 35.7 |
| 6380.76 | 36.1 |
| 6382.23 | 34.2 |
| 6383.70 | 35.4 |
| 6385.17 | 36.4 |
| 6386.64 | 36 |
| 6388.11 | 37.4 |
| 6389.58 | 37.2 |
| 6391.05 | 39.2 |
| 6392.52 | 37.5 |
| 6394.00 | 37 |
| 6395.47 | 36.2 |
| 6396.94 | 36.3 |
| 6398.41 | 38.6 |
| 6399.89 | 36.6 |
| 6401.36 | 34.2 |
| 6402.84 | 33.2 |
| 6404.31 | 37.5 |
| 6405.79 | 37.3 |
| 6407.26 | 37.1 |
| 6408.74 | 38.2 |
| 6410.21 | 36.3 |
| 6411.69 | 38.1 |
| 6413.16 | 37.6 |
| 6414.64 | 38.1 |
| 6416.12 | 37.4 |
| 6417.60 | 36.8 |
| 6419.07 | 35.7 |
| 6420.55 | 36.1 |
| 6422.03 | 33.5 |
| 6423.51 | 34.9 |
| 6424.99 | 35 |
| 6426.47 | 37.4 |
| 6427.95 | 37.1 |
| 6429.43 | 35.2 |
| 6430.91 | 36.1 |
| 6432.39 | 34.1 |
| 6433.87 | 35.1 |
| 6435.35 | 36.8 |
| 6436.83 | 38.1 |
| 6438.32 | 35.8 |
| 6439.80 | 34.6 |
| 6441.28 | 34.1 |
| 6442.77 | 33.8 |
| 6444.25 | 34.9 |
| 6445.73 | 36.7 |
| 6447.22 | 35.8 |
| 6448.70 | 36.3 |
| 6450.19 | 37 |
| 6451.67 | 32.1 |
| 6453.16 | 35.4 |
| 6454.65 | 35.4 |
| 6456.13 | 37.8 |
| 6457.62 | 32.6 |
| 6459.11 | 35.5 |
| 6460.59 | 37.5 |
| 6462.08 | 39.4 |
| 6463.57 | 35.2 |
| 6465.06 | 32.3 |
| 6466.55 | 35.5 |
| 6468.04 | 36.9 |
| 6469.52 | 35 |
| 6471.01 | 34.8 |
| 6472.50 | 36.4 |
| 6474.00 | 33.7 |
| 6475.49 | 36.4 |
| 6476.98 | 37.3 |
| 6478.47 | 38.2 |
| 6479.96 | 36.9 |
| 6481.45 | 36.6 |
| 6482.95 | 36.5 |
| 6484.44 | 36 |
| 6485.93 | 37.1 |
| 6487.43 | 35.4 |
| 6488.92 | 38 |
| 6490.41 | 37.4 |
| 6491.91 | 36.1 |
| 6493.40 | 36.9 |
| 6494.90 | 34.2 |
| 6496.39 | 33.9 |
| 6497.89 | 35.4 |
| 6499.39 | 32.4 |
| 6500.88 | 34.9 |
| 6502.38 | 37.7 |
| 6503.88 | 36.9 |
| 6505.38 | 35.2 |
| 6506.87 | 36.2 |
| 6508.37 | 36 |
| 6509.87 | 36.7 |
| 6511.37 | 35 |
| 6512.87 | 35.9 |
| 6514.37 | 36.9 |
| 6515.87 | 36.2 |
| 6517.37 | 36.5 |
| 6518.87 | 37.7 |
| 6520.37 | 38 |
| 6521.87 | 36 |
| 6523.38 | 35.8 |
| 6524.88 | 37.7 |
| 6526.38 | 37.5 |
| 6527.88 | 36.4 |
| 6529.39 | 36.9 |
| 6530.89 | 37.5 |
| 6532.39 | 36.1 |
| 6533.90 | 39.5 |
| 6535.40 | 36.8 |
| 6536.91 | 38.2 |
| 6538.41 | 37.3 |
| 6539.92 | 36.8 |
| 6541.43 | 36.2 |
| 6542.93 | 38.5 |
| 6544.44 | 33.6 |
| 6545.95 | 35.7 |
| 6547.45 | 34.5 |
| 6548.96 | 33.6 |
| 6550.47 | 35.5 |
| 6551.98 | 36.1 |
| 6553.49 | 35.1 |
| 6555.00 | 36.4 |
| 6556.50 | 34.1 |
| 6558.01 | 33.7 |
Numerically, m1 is 0.66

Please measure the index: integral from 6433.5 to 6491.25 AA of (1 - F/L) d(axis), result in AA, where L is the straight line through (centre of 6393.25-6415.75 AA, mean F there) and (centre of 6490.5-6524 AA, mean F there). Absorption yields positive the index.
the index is 0.7 AA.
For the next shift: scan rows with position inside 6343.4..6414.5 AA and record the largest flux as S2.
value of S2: 41.8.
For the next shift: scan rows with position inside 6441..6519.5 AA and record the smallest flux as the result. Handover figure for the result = 32.1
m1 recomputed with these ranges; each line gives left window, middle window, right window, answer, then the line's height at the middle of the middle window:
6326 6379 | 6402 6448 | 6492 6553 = 0.9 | 36.8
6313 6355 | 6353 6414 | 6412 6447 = -1.4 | 36.3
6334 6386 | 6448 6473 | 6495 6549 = 0.7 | 36.6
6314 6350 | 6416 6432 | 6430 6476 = 0.0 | 35.8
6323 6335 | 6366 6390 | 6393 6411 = -0.2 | 36.8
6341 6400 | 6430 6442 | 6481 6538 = 0.4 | 36.8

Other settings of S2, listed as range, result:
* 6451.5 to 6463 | 39.4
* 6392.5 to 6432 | 38.6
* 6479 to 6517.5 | 38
